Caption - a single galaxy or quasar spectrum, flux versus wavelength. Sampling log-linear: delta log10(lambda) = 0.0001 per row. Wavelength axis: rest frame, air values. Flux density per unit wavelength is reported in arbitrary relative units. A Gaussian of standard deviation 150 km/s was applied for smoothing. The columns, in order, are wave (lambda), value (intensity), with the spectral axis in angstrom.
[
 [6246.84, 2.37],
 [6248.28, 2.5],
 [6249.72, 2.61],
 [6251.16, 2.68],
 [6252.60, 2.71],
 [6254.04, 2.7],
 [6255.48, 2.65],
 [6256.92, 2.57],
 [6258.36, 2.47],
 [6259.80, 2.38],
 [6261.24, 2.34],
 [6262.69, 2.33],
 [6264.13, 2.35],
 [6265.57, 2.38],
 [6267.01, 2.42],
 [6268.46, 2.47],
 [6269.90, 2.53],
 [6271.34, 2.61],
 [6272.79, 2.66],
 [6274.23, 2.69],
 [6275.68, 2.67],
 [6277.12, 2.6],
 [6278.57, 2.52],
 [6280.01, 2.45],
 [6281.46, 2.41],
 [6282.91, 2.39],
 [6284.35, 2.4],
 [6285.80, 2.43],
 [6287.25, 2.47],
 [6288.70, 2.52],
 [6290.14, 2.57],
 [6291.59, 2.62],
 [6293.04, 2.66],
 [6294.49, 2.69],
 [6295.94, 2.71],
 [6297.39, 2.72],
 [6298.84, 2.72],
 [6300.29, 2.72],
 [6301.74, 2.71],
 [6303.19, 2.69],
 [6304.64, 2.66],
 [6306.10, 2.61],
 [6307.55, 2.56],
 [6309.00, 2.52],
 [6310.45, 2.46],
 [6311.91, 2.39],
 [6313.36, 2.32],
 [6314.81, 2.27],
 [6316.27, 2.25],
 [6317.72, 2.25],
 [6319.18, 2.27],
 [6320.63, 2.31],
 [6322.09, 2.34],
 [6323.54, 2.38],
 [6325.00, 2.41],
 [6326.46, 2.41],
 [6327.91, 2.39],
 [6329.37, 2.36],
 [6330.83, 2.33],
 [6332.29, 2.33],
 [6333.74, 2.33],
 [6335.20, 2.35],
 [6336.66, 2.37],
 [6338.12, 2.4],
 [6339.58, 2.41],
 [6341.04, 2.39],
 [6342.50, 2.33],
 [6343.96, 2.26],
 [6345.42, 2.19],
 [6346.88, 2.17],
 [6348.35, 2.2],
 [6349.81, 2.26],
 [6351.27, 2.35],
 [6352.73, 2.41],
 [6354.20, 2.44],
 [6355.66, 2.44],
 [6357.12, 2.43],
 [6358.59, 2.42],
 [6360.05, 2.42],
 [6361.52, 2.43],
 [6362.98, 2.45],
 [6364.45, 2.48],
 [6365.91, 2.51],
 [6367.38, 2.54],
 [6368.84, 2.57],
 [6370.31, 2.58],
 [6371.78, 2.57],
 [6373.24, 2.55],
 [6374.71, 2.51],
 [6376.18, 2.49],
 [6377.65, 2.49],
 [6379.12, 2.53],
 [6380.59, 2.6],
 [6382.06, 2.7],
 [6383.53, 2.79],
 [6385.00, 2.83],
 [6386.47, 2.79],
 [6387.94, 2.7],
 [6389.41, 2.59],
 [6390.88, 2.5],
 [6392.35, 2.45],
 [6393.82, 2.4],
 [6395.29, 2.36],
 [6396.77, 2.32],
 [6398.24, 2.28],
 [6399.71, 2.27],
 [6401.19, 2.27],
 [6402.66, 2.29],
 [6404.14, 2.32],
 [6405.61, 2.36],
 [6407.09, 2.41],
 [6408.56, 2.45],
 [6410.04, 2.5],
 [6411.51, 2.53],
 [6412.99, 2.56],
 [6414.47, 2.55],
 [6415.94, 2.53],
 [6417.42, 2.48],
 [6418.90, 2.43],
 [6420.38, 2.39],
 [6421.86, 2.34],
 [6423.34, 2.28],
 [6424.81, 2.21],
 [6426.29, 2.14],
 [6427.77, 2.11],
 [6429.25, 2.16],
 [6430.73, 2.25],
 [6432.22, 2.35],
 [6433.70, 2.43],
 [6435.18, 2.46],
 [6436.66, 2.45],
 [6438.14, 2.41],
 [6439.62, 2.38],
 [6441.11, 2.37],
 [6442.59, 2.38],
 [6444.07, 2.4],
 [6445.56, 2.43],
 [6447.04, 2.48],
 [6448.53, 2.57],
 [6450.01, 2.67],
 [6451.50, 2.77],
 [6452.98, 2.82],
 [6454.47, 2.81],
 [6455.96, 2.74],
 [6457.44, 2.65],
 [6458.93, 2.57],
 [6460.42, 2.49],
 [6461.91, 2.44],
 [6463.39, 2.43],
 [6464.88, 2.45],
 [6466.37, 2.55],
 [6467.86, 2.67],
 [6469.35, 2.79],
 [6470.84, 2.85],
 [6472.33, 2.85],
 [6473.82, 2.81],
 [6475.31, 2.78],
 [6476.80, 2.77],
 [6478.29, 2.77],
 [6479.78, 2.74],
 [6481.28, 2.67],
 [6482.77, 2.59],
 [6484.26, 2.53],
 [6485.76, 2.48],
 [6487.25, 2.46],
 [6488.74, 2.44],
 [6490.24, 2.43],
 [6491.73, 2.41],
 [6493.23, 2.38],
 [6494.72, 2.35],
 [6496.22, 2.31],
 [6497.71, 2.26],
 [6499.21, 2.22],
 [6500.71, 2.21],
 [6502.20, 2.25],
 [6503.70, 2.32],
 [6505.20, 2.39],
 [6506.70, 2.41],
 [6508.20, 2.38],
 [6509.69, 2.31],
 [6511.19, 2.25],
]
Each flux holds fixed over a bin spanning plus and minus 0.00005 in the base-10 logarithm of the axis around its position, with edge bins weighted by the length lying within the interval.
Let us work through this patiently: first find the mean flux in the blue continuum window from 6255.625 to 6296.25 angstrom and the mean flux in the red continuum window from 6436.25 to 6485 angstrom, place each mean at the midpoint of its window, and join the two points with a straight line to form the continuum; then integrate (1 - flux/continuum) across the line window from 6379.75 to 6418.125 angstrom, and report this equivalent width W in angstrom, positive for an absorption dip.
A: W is 1.2 angstrom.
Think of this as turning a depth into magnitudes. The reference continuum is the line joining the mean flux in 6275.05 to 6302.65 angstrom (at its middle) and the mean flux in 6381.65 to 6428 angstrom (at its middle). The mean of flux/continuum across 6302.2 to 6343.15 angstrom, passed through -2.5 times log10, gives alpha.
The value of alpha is 0.062 mag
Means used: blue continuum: 2.58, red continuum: 2.44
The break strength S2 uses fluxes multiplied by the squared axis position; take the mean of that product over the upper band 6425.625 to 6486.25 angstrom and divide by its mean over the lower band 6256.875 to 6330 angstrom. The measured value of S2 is 1.08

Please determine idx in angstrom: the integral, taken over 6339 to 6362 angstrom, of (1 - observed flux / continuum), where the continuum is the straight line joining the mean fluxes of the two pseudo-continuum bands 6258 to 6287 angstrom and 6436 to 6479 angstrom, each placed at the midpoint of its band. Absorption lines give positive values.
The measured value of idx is 1.7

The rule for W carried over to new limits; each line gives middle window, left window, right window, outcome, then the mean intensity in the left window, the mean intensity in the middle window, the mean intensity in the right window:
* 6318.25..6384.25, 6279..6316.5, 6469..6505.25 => 3.0 angstrom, 2.54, 2.42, 2.52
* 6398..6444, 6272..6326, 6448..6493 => 4.1 angstrom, 2.51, 2.37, 2.63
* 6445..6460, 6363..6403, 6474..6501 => -0.9 angstrom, 2.52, 2.65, 2.5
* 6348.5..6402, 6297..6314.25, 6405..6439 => -0.6 angstrom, 2.58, 2.49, 2.38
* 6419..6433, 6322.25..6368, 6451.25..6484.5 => 1.7 angstrom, 2.37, 2.26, 2.68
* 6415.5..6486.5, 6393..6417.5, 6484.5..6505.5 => -4.4 angstrom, 2.4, 2.52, 2.35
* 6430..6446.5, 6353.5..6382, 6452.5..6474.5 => 1.4 angstrom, 2.5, 2.39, 2.66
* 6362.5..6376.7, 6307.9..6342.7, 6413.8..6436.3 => -1.1 angstrom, 2.36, 2.53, 2.34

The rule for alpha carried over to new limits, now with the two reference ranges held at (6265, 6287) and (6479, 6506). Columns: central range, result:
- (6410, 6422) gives -0.02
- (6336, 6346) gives 0.06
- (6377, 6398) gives -0.05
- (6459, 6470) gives -0.05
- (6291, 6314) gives -0.05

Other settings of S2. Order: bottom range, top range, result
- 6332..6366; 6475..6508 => 1.09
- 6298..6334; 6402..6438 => 1.00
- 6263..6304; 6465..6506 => 1.05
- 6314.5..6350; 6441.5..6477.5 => 1.18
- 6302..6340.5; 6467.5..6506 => 1.11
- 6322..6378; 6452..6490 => 1.14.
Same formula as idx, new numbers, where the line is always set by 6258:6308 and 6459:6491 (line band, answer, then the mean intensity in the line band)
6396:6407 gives 1.2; 2.31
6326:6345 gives 1.6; 2.36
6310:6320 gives 1.0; 2.31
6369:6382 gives 0.2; 2.55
